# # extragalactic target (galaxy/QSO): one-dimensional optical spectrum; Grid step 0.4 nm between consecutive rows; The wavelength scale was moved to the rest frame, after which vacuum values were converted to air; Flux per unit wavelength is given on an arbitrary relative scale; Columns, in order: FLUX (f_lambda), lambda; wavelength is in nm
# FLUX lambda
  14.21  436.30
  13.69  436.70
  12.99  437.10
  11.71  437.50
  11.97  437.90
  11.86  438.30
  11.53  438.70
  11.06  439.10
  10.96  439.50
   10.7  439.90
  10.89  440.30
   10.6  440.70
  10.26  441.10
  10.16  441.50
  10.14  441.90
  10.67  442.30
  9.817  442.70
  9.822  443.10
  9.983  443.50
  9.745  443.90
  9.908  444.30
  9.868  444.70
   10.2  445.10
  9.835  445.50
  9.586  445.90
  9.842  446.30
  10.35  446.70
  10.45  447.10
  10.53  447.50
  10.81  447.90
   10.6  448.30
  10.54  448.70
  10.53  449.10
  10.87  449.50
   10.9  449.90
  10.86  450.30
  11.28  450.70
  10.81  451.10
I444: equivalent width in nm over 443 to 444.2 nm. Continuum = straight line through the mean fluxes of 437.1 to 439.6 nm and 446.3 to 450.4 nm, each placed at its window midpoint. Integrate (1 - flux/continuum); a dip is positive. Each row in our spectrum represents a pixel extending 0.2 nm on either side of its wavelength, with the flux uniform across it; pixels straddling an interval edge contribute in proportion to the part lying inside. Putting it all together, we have 0.13 nm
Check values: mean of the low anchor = 11.7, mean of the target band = 9.86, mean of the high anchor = 10.6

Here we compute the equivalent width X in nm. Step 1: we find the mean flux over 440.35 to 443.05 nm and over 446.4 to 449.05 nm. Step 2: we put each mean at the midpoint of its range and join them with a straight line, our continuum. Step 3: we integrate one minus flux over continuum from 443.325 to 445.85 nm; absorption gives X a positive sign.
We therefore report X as 0.12 nm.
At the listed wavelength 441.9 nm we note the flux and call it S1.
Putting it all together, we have 10.14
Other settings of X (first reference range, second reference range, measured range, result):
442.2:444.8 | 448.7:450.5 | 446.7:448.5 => -0.01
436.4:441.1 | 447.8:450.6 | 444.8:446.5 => 0.18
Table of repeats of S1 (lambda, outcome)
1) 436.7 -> 13.69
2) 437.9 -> 11.97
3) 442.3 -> 10.67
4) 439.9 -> 10.7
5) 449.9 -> 10.9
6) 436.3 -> 14.21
